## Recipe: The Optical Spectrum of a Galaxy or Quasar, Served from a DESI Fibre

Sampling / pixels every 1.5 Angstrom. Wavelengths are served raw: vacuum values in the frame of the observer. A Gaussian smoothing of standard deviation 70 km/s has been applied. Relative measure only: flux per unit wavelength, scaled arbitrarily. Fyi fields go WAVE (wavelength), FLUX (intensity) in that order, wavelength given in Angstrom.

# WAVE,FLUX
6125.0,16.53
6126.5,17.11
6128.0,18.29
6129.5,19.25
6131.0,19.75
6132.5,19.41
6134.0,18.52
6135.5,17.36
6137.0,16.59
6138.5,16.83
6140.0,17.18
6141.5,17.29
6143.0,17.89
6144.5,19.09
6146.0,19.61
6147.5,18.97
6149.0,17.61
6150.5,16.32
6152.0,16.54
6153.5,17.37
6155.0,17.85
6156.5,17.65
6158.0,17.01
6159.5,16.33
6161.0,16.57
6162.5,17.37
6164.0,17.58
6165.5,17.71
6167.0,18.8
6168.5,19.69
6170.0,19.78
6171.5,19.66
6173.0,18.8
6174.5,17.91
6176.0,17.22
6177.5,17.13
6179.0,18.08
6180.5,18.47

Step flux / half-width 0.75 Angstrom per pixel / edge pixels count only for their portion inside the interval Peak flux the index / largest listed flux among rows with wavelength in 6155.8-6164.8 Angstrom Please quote 17.65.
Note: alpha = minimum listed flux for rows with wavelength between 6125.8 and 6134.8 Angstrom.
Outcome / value 17.11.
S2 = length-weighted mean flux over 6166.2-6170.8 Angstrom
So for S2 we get 19.4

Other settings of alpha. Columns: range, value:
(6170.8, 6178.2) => 17.13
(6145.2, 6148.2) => 18.97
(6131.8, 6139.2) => 16.59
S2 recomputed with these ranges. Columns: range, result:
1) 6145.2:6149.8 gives 18.7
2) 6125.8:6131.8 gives 18.6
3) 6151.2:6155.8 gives 17.2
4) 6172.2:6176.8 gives 18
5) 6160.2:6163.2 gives 17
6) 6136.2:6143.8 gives 17.2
